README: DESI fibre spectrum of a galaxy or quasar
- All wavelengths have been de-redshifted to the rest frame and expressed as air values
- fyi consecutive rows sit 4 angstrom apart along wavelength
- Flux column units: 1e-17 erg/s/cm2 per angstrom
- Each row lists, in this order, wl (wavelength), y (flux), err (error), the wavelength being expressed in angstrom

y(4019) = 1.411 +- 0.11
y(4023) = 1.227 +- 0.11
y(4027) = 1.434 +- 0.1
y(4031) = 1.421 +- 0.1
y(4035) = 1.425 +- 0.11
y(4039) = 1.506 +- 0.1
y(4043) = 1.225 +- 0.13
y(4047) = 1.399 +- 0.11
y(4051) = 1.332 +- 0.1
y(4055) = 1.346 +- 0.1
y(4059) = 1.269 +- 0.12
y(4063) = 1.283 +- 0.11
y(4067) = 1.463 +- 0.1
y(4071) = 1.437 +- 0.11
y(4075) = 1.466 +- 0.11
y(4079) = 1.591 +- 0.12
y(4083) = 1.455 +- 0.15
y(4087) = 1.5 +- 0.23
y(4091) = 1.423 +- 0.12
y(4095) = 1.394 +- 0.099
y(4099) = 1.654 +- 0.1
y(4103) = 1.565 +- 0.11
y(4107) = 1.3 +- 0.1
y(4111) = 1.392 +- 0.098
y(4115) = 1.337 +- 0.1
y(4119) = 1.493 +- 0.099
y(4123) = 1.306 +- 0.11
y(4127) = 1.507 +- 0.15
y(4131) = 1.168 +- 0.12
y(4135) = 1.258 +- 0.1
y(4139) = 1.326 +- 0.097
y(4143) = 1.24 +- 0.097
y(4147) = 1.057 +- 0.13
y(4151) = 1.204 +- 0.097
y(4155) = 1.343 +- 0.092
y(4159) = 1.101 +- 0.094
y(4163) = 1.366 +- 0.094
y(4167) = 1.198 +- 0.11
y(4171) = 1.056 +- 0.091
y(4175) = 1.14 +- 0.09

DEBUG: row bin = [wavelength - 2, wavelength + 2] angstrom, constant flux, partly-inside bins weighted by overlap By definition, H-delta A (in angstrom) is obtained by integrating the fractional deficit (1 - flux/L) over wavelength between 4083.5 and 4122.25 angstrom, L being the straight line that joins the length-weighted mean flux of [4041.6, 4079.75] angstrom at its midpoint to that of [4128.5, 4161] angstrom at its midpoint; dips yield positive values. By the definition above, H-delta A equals -4.5 angstrom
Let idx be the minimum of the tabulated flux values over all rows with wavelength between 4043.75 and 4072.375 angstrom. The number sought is 1.269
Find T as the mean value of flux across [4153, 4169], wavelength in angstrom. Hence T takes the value 1.25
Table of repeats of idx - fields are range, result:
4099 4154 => 1.057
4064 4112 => 1.3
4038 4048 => 1.225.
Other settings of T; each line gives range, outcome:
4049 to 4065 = 1.31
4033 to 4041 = 1.47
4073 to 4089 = 1.5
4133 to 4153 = 1.22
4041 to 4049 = 1.31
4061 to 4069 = 1.37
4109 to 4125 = 1.38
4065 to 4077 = 1.46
